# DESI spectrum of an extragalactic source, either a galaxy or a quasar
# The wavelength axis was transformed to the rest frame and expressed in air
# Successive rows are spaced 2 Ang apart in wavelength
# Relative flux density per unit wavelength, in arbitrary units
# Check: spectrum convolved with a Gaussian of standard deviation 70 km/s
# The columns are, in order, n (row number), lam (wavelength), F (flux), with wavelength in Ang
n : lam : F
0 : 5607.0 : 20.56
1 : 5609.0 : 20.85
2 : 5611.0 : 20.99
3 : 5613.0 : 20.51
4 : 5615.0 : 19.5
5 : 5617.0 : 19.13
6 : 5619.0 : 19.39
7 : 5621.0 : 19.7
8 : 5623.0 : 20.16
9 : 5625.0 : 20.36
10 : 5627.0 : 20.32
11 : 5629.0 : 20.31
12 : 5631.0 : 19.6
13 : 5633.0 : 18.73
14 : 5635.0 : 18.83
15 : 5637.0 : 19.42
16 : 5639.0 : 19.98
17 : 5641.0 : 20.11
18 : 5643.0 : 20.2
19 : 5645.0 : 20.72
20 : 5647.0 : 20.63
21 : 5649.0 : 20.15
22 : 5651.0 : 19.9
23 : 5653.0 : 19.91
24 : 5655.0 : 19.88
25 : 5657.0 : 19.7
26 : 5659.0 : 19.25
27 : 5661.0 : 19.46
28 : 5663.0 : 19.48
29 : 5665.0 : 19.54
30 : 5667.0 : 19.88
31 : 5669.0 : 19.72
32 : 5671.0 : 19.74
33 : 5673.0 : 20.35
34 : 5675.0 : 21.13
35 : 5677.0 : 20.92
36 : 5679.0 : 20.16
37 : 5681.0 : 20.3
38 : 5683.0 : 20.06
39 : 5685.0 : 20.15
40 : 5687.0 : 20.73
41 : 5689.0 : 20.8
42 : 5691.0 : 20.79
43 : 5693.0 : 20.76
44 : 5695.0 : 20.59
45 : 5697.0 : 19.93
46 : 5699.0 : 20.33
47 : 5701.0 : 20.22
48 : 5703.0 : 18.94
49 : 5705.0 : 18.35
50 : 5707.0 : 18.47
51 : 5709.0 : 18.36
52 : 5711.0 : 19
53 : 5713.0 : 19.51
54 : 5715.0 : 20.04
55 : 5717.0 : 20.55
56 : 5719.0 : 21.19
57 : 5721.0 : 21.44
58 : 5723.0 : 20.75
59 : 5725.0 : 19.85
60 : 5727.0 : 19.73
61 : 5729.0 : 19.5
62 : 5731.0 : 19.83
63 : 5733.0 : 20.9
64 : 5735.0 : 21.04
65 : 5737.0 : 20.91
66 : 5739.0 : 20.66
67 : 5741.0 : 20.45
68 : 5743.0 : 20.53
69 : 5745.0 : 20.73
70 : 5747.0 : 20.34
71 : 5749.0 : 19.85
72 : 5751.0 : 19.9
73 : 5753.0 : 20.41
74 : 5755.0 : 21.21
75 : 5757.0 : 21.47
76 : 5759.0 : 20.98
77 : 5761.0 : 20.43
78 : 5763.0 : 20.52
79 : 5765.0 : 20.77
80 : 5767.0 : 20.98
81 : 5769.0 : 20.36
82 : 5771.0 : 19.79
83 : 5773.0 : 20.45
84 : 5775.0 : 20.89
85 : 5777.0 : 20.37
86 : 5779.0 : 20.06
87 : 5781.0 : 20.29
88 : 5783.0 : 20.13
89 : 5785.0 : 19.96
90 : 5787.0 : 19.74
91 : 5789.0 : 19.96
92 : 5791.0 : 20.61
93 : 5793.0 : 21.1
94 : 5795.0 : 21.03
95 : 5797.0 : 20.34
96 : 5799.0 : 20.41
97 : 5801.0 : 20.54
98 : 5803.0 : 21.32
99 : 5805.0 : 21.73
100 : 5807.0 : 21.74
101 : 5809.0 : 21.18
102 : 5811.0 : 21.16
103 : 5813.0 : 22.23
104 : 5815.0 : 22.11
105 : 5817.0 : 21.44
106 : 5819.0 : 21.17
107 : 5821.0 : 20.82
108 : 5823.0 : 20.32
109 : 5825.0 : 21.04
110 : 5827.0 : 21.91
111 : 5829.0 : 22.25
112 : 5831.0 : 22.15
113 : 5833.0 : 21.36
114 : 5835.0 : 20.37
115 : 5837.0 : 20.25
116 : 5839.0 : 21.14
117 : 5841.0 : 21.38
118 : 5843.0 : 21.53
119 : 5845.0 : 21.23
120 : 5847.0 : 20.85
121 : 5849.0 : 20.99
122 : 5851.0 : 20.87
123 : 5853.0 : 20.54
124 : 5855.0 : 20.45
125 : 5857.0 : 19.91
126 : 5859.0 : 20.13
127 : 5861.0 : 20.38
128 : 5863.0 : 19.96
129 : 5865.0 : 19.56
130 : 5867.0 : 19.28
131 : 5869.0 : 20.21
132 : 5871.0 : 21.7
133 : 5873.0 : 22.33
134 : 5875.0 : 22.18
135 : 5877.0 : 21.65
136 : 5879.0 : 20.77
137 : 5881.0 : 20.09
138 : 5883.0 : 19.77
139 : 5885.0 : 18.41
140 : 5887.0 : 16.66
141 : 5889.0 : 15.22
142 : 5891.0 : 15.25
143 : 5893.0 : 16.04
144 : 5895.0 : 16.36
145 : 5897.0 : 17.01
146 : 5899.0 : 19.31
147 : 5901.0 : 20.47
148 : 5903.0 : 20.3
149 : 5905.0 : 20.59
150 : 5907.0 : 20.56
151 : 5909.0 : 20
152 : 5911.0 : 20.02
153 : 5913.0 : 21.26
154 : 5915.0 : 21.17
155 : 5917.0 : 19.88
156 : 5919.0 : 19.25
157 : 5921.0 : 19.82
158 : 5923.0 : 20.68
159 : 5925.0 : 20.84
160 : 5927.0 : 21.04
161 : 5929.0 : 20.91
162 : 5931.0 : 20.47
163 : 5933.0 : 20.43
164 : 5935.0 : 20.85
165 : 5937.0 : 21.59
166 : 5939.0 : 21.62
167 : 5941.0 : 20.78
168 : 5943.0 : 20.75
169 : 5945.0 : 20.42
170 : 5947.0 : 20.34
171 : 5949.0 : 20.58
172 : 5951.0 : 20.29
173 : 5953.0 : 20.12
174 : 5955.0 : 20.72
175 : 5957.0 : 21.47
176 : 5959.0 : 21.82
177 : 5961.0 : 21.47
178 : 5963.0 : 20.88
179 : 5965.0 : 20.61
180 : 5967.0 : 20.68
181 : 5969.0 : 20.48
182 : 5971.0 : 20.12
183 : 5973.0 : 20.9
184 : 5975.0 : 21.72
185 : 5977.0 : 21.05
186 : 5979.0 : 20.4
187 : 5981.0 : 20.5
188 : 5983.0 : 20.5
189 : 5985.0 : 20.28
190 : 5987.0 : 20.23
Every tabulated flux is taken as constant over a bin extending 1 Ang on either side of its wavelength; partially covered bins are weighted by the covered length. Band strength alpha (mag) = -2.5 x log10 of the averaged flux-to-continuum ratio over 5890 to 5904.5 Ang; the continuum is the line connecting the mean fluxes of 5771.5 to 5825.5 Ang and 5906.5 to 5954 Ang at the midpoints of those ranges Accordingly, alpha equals 0.15 mag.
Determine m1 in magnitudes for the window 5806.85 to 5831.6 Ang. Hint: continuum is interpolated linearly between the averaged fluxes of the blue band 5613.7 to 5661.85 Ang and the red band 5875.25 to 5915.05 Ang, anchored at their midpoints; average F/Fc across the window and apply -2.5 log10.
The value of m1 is -0.12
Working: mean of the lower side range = 19.8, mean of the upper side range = 19.1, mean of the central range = 21.5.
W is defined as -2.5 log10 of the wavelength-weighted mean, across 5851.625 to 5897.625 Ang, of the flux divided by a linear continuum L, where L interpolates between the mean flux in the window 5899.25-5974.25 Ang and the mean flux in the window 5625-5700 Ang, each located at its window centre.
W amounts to 0.06 mag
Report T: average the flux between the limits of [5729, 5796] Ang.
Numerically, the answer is 20.5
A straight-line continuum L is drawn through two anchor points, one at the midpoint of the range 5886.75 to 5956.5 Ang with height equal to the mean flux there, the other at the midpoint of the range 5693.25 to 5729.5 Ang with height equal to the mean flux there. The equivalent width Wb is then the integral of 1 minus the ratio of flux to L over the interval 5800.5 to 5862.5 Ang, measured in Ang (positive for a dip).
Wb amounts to -4.0 Ang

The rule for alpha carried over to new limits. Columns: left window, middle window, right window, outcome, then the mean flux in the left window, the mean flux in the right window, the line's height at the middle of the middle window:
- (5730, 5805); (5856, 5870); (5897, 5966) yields 0.034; 20.5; 20.6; 20.6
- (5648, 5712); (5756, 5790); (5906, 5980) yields -0.013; 19.9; 20.7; 20.2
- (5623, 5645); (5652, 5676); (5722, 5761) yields 0.010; 19.8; 20.5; 20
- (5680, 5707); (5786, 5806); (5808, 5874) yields 0.001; 20.1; 21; 20.7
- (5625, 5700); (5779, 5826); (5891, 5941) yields -0.046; 20.1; 19.9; 20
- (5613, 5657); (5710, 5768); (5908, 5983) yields -0.017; 19.9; 20.7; 20.1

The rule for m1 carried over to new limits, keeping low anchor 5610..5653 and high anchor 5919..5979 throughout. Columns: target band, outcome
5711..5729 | 0.00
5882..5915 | 0.11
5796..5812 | -0.03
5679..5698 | -0.02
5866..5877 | -0.03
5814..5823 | -0.04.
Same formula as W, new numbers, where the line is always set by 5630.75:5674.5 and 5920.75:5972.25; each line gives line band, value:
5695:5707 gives 0.02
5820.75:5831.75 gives -0.06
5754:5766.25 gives -0.04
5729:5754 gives -0.02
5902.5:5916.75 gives 0.01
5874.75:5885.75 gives 0.01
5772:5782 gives -0.01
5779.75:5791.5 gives 0.01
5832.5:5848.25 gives -0.03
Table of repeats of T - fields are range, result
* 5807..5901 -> 20.3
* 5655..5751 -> 20.1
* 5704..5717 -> 19.1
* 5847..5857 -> 20.6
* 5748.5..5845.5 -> 20.9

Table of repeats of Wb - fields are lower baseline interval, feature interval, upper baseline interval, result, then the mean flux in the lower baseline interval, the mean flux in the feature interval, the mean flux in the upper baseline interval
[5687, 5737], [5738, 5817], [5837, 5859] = -1.01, 20.1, 20.7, 20.8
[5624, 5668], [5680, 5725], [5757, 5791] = 0.07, 19.8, 20.1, 20.4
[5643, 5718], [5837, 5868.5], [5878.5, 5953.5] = -1.18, 20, 20.5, 19.7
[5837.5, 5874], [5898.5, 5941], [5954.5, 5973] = 0.57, 20.7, 20.5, 20.9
